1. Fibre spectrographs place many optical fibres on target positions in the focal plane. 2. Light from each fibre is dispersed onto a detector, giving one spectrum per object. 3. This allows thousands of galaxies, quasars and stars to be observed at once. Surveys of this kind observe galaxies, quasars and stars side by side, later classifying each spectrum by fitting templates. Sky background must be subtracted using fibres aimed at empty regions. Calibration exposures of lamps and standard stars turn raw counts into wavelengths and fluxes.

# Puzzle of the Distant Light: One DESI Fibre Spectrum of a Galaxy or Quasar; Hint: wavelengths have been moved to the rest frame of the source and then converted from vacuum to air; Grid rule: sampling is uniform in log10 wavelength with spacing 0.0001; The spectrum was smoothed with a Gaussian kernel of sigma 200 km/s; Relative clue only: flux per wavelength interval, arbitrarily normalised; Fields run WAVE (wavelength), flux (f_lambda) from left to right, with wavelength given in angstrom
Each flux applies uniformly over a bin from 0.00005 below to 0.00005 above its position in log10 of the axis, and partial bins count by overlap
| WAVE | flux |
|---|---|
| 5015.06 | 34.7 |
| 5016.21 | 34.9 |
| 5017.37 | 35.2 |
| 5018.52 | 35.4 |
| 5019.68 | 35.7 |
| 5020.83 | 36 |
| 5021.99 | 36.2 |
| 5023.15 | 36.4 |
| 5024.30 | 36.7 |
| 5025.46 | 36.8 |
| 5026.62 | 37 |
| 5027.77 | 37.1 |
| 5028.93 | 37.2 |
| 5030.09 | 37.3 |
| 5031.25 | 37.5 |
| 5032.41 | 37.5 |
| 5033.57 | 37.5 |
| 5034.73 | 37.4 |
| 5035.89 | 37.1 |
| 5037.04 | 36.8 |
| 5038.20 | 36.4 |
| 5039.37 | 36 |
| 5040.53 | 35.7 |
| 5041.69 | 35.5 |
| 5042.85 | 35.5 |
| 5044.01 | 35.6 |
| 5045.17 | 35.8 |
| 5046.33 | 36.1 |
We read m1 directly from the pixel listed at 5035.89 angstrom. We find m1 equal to 37.1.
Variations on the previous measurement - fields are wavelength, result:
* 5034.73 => 37.4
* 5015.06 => 34.7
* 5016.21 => 34.9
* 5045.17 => 35.8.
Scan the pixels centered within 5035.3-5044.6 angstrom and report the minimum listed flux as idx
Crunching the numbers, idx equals 35.5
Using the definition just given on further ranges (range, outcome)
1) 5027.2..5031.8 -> 37.1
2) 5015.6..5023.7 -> 34.9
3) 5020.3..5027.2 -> 36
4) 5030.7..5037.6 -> 36.8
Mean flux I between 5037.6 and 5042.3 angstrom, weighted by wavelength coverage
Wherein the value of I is 35.8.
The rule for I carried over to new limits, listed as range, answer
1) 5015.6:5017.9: 35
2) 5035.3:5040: 36.6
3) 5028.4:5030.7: 37.2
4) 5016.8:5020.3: 35.5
